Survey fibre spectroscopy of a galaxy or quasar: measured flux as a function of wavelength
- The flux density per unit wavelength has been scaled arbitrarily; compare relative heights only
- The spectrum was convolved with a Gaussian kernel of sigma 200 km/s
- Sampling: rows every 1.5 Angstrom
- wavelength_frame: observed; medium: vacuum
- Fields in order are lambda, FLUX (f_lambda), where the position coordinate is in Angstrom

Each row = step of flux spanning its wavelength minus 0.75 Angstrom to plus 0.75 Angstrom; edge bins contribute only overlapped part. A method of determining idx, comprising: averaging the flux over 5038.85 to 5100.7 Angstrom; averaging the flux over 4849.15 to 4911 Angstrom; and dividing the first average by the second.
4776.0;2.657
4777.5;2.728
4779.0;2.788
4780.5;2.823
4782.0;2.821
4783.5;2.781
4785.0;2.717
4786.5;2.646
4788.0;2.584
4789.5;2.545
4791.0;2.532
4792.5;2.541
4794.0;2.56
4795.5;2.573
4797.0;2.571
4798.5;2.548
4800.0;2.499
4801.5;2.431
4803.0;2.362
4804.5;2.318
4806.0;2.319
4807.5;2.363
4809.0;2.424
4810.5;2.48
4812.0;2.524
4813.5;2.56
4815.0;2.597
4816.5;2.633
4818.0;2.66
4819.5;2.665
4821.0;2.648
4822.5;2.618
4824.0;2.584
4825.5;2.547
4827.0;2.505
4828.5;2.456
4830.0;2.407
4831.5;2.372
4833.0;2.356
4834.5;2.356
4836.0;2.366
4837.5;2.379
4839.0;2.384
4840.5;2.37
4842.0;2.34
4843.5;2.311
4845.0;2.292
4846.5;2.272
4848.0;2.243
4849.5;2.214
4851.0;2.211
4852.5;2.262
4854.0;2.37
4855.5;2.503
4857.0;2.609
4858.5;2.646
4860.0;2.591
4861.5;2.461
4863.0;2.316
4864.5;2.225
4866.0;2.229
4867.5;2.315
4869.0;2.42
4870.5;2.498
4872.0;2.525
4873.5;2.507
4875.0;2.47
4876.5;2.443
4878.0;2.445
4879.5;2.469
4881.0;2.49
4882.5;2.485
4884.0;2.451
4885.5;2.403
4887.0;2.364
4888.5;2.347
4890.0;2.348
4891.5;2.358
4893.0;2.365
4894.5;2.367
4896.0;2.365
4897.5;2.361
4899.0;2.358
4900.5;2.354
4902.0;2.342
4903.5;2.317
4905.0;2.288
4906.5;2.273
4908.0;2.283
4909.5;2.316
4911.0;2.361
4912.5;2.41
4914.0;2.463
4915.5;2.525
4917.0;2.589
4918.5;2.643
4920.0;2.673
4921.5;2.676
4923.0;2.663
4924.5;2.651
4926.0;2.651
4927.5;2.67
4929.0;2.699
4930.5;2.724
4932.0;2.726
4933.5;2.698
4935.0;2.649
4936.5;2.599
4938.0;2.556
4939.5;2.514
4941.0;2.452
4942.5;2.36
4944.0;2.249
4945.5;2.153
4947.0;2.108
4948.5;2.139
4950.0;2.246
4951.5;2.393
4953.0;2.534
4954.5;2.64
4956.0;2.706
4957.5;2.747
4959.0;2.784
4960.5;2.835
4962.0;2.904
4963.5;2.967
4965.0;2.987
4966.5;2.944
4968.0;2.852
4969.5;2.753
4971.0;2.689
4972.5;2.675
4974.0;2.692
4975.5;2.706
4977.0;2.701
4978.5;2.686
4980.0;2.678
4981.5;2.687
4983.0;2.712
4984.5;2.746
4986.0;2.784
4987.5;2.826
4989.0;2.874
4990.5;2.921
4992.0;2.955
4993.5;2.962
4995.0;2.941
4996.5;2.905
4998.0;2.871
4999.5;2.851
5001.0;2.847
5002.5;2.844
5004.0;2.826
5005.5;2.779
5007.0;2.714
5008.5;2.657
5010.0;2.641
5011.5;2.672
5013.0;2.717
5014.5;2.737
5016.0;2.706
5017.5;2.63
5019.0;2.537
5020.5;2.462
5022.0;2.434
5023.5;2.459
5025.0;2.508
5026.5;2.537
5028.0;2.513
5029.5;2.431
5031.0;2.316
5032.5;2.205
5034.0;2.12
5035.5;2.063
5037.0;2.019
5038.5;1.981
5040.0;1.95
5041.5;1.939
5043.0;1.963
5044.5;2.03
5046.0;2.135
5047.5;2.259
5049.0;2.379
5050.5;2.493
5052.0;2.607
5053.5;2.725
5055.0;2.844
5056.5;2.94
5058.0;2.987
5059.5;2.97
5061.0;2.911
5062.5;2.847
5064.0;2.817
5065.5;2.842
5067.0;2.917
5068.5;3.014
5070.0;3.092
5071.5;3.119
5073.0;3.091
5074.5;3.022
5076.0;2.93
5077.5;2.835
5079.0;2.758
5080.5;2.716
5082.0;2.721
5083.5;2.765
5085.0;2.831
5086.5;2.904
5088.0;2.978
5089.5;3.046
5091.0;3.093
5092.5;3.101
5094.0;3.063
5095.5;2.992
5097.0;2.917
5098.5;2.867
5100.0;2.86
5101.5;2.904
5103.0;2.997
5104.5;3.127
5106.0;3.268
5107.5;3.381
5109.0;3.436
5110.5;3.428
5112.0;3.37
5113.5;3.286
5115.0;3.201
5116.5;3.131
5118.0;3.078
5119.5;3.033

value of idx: 1.15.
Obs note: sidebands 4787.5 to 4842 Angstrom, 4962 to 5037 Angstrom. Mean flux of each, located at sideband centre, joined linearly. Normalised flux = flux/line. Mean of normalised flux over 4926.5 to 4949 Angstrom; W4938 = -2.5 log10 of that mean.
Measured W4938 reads 0.053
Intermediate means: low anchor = 2.49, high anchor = 2.68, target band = 2.49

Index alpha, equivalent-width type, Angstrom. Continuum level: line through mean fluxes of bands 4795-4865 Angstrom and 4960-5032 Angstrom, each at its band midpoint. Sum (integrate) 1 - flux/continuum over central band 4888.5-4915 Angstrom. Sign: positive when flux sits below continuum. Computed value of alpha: 2.2 Angstrom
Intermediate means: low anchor 2.44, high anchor 2.73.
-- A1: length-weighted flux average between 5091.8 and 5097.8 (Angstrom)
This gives 3.02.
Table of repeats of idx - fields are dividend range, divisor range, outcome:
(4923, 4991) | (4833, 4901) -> 1.11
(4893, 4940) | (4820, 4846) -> 1.03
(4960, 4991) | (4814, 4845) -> 1.13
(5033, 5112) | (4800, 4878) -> 1.14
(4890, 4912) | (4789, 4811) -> 0.95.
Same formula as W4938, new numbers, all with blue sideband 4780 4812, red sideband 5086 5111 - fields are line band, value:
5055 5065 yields 0.04 mag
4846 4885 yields 0.11 mag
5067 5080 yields 0.02 mag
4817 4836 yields 0.04 mag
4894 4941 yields 0.10 mag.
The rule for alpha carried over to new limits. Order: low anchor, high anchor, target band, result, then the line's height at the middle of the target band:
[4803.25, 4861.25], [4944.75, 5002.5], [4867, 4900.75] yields 1.7 Angstrom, 2.54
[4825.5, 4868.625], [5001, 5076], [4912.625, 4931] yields -1.3 Angstrom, 2.46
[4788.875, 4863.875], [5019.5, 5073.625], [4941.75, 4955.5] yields 0.9 Angstrom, 2.49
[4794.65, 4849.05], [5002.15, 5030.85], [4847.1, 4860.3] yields 0.4 Angstrom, 2.48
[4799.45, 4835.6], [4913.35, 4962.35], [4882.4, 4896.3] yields 0.8 Angstrom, 2.53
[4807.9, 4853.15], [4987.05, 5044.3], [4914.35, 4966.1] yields -1.8 Angstrom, 2.51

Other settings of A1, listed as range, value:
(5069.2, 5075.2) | 3.08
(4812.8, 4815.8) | 2.58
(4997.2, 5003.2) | 2.85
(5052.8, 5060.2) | 2.89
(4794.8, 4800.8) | 2.55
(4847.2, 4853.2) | 2.23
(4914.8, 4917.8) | 2.56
